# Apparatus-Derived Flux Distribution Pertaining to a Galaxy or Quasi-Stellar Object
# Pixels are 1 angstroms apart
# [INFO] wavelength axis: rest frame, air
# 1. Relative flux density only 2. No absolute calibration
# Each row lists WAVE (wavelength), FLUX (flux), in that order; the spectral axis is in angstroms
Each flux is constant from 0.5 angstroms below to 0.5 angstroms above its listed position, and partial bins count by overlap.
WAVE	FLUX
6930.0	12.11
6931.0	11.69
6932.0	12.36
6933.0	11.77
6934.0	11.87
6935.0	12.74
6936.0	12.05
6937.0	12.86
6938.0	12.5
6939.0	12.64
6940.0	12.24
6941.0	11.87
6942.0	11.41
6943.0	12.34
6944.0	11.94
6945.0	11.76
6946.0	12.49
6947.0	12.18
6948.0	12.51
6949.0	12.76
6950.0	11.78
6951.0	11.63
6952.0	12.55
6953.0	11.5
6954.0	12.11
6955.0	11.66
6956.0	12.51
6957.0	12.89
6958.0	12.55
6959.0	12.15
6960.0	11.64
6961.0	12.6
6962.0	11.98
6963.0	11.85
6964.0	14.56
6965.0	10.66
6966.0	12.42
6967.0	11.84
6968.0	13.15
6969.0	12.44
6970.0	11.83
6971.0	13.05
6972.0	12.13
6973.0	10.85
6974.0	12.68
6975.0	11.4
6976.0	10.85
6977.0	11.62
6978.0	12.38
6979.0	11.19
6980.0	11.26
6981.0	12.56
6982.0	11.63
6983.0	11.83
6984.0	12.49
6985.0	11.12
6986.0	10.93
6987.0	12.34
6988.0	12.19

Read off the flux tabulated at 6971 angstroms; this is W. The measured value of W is 13.05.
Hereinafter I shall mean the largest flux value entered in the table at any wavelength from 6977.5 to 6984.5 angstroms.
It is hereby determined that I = 12.56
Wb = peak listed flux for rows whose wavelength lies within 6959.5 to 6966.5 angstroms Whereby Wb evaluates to 14.56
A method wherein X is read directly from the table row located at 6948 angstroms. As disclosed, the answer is 12.51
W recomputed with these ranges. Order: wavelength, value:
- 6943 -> 12.34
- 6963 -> 11.85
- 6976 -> 10.85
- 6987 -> 12.34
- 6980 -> 11.26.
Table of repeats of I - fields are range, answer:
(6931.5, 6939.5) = 12.86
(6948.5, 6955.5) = 12.76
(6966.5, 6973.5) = 13.15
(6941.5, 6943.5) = 12.34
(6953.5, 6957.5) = 12.89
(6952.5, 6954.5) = 12.11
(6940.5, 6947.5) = 12.49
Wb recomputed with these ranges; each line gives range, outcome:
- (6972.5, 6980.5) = 12.68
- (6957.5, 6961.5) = 12.6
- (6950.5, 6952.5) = 12.55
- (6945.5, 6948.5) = 12.51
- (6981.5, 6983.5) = 11.83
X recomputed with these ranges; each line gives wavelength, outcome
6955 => 11.66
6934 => 11.87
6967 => 11.84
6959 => 12.15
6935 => 12.74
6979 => 11.19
